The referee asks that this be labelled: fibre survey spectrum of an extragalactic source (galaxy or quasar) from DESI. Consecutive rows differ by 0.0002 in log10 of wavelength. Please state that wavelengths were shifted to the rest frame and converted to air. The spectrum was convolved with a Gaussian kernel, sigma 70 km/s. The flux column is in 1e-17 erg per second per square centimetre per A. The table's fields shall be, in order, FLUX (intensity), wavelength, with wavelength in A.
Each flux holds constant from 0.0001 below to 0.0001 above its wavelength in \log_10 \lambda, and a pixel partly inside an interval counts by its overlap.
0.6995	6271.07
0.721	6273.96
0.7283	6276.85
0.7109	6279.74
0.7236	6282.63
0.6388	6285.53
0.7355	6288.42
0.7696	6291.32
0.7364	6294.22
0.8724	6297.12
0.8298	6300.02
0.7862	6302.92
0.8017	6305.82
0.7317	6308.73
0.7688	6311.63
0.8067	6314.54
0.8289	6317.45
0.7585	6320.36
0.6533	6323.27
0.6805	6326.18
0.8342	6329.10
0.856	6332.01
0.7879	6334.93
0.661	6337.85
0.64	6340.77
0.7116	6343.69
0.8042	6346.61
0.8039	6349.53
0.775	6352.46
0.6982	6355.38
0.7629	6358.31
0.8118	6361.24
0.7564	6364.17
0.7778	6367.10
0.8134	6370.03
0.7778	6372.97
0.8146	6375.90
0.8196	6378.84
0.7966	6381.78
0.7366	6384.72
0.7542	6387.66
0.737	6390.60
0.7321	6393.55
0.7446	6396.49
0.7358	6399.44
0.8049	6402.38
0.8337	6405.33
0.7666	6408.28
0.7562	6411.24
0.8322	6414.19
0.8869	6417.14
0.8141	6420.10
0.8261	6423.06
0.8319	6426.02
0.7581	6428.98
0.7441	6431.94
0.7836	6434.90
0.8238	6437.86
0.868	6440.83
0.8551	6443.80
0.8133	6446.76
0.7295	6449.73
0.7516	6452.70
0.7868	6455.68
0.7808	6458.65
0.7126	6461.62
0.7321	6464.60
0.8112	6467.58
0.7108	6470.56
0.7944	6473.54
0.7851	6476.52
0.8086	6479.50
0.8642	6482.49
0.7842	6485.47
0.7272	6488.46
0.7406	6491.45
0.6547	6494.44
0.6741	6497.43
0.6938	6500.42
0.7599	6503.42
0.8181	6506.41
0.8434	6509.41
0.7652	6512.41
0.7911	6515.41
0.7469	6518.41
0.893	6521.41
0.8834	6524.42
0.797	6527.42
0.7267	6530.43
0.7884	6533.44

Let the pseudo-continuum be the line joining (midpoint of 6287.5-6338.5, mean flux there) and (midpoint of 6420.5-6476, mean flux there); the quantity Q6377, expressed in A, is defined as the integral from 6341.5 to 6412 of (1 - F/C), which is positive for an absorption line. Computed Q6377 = 0.8 A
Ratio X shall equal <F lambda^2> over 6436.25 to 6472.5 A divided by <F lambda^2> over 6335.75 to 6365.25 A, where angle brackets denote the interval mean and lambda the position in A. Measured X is 1.1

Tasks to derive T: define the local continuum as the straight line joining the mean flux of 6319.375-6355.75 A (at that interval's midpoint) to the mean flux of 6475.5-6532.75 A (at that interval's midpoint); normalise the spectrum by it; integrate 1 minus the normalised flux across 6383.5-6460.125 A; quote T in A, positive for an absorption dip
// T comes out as -2.7 A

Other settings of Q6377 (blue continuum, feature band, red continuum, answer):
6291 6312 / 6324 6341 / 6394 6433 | 0.9 A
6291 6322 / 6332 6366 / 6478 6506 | 1.2 A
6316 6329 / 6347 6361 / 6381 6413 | -0.3 A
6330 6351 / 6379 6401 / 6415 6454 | 0.8 A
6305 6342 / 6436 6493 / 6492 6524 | -1.4 A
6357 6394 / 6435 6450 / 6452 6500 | -1.2 A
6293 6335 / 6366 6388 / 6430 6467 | -0.2 A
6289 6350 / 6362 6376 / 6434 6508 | -0.3 A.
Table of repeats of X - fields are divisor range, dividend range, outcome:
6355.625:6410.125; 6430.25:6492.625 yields 1.03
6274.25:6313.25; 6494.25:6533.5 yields 1.10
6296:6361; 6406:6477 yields 1.07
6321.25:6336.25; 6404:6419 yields 1.10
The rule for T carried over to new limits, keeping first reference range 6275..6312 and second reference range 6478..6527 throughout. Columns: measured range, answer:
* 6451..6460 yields 0.0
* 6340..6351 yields 0.2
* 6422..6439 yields -0.5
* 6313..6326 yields 0.1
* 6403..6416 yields -0.5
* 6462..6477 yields 0.3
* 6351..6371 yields -0.2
